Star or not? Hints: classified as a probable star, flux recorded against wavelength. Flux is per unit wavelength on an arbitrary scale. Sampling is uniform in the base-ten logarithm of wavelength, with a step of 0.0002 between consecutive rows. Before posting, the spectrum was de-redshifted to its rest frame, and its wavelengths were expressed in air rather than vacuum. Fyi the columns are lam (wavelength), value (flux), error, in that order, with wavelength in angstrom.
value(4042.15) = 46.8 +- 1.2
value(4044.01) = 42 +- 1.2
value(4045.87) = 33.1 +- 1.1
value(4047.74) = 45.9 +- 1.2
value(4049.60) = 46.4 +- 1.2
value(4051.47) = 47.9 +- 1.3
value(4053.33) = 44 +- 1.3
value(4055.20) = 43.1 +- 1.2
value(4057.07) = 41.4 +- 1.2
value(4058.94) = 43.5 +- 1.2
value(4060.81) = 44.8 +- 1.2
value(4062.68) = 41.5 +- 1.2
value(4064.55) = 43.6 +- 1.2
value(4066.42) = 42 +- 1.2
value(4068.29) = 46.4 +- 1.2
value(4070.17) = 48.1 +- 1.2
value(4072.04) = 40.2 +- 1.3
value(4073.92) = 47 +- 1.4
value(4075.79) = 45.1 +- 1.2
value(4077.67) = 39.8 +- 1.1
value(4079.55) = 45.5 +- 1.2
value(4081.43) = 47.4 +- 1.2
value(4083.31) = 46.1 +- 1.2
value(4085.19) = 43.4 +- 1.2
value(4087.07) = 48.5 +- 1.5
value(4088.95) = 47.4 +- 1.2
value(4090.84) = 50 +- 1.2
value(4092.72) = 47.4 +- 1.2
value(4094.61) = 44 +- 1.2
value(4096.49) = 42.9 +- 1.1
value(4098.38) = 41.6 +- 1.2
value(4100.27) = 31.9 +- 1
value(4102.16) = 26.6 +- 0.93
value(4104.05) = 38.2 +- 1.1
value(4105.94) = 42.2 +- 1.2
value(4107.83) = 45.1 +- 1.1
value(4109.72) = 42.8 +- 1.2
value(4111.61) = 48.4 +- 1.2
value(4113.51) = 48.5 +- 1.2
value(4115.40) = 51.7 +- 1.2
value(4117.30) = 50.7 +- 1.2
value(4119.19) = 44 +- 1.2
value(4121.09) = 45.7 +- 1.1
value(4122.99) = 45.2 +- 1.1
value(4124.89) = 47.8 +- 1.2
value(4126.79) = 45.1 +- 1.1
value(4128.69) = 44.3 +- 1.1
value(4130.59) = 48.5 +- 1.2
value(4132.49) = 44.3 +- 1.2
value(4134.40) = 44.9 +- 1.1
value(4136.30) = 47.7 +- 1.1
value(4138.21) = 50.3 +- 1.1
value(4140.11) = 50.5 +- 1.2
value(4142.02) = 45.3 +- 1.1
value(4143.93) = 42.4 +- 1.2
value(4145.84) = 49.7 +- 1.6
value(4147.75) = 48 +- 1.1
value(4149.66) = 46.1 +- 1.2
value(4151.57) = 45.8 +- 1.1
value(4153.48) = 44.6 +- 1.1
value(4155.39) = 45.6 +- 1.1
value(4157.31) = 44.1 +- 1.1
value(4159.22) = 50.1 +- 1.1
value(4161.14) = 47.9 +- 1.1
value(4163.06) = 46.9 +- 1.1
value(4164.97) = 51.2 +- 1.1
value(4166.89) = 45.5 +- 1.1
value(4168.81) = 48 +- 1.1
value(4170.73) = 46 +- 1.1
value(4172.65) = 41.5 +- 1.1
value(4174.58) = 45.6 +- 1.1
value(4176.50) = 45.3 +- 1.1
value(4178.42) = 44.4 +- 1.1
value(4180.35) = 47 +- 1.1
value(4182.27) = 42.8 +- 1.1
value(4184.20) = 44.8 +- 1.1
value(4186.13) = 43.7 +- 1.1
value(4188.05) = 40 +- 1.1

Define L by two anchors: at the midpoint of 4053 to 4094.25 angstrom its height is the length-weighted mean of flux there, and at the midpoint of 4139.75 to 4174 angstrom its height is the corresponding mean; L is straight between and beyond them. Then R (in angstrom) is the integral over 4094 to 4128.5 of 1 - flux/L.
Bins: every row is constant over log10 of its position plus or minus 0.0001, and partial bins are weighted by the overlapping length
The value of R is 1.6 angstrom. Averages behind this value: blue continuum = 44.8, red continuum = 46.5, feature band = 43.5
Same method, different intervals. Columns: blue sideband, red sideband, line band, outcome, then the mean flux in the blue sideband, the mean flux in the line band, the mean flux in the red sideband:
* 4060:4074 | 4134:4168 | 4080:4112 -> 1.4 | 44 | 43.1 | 47.1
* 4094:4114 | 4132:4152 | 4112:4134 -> -1.5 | 40.9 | 46.9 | 46.9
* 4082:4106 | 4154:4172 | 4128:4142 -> -0.6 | 42.4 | 47.1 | 47.1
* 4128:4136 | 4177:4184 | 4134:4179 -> -1.3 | 45.7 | 46.6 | 44.8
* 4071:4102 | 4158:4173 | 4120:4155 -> -0.3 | 43.8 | 46.4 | 47.3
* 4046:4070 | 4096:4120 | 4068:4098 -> -1.5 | 43.9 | 45.5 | 42.7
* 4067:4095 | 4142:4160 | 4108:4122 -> -0.4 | 45.7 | 47.3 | 46.2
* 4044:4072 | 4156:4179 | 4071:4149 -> -0.3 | 43.5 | 45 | 46.4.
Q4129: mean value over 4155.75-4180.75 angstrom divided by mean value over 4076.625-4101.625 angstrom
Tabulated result 1.05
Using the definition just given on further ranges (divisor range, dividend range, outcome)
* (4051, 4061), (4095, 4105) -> 0.84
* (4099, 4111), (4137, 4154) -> 1.23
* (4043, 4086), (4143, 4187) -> 1.05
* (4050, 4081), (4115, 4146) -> 1.06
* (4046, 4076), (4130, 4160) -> 1.06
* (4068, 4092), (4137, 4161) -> 1.03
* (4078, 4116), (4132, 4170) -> 1.07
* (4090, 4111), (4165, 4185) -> 1.10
